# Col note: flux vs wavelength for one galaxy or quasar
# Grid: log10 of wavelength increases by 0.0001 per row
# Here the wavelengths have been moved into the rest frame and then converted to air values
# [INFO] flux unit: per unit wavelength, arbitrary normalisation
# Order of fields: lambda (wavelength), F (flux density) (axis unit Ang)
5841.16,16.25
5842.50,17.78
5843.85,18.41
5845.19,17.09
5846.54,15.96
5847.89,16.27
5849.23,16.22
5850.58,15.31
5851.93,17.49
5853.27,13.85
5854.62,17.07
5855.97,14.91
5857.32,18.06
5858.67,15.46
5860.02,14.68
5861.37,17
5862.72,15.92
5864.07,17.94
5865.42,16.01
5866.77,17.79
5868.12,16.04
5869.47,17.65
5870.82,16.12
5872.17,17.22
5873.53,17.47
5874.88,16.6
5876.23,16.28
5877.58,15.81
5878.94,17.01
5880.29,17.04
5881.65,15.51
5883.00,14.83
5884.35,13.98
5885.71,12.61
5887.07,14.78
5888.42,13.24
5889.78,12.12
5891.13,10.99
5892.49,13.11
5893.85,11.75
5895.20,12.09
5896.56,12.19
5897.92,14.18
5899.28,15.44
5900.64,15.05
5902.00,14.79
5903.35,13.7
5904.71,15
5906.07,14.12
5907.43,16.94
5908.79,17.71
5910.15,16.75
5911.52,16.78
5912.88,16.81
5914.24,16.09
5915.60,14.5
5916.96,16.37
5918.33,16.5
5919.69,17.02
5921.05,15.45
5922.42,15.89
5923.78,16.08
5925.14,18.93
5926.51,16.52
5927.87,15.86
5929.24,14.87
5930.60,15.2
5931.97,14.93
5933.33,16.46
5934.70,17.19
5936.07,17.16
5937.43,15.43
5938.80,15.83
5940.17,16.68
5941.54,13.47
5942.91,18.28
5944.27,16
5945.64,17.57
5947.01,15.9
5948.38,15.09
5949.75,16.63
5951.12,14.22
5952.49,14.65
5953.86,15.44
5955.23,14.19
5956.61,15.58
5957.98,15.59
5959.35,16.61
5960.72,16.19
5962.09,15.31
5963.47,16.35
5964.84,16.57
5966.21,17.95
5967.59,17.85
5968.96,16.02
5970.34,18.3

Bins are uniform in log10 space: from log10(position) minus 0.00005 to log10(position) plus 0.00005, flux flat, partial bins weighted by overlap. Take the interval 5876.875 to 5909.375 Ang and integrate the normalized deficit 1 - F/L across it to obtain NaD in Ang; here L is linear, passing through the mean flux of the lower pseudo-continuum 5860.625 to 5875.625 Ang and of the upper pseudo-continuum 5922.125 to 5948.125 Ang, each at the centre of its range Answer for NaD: 4.5 Ang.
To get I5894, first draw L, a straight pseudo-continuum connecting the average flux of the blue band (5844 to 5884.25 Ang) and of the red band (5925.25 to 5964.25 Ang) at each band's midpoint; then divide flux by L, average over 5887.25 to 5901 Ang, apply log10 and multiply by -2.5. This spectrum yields 0.23 mag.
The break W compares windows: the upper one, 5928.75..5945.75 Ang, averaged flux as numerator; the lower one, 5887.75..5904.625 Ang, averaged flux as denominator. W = 1.2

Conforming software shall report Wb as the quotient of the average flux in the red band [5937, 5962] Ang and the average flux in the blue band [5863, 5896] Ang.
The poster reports 1.04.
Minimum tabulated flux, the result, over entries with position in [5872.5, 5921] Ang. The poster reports 10.99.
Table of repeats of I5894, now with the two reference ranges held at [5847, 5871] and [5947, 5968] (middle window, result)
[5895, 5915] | 0.06 mag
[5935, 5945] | -0.02 mag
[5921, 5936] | -0.01 mag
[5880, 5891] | 0.16 mag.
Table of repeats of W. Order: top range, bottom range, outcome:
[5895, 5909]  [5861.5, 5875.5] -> 0.87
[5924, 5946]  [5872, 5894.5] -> 1.11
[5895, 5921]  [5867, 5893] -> 1.01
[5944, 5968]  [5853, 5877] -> 0.97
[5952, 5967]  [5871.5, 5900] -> 1.10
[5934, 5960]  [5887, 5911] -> 1.12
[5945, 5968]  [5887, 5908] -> 1.17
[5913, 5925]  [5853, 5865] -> 1.00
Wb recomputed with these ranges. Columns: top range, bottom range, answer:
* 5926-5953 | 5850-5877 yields 0.97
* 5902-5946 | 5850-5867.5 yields 0.99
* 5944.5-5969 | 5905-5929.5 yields 0.98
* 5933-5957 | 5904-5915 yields 0.98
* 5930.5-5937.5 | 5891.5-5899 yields 1.27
